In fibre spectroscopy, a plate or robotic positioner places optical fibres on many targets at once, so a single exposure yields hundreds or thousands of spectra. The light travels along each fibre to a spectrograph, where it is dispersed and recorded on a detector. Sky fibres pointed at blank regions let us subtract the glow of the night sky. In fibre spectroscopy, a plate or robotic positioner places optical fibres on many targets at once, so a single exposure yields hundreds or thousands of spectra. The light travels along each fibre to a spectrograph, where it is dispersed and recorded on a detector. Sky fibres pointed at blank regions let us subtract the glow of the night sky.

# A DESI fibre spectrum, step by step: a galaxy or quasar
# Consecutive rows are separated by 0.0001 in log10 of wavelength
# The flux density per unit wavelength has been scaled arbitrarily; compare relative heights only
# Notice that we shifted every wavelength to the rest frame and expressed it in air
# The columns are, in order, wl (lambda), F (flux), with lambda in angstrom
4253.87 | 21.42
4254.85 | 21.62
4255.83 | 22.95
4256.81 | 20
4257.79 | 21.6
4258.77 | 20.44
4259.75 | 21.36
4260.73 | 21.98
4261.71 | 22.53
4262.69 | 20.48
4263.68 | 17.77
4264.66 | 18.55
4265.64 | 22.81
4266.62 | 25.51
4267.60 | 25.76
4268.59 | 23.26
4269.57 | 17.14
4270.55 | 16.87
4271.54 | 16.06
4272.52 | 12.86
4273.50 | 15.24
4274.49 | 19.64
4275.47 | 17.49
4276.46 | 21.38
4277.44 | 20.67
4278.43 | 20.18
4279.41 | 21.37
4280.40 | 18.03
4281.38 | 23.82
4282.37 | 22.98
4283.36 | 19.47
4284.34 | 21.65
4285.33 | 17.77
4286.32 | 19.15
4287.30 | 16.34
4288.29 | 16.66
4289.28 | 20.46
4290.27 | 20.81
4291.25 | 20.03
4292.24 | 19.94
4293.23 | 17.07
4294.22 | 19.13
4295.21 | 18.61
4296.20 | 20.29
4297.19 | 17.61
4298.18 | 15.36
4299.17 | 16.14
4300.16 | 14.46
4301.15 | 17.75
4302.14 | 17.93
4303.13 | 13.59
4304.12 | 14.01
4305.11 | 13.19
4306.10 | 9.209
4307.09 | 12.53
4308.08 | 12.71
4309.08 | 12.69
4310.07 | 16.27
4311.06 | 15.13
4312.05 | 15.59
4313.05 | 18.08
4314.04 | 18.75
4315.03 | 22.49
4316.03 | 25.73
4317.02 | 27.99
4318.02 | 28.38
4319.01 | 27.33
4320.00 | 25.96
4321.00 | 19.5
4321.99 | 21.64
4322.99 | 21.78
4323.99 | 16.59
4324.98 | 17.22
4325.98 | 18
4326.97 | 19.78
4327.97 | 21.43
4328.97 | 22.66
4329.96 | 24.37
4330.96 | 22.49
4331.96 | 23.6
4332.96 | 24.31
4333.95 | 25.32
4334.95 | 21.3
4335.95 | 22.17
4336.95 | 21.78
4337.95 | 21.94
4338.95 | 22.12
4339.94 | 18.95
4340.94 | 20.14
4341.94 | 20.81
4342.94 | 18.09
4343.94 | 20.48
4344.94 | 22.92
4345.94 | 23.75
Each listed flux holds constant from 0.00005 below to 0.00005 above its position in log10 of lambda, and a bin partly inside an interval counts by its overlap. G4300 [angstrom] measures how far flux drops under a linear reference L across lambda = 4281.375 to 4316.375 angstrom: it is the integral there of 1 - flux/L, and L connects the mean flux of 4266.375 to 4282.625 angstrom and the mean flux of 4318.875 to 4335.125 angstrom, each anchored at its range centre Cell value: 5.46 angstrom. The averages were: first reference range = 19.8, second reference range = 21.9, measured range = 17.5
